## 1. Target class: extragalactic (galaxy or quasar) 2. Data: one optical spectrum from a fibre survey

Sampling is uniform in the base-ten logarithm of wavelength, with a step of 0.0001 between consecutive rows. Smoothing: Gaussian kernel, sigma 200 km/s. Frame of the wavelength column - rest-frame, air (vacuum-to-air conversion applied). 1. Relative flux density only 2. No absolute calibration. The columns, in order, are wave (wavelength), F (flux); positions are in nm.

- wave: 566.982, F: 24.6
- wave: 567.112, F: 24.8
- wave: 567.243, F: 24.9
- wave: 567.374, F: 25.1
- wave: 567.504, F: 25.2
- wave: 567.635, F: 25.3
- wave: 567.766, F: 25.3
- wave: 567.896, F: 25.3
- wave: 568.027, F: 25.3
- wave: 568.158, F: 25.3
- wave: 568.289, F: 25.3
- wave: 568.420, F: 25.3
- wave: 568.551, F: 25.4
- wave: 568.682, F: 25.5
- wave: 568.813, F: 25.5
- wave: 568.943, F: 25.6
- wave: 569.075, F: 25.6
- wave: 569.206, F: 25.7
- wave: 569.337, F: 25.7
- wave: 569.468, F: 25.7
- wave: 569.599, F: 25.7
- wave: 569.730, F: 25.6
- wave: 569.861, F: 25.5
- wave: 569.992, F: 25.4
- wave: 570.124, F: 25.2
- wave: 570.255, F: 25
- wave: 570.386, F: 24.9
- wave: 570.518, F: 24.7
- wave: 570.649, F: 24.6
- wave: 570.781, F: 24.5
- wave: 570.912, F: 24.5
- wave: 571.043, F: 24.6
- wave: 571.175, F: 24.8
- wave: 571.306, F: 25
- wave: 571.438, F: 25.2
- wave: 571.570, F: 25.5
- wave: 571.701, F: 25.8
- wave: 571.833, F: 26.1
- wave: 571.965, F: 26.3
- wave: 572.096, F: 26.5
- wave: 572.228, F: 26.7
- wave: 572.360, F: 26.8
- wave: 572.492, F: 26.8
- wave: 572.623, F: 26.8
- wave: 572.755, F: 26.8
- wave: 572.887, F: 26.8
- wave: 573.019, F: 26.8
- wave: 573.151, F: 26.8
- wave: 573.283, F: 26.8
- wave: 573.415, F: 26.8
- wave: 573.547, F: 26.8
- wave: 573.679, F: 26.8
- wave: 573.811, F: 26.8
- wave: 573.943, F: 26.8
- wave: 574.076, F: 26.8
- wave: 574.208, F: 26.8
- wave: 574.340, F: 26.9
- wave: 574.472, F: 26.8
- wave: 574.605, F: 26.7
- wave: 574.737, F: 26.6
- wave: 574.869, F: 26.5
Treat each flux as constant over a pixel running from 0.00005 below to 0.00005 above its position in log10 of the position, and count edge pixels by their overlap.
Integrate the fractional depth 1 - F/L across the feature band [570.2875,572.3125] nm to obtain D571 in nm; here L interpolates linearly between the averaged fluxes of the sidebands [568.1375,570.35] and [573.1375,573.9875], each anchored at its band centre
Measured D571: 0.06 nm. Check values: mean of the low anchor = 25.5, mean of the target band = 25.3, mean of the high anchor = 26.8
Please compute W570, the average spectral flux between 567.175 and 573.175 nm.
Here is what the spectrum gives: 25.6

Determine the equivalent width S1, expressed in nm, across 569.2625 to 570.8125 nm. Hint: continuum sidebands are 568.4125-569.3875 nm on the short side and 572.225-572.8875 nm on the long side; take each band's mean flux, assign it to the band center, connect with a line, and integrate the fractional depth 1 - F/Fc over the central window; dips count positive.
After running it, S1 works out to 0.042 nm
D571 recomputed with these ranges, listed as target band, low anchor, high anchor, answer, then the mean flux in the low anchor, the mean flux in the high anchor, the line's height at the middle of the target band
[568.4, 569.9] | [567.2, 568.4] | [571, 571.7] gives -0.02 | 25.2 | 25.1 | 25.2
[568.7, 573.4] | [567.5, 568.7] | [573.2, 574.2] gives 0.06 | 25.3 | 26.8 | 26.1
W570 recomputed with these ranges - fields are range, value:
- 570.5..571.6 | 24.8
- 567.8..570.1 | 25.5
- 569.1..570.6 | 25.4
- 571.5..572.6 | 26.3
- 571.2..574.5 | 26.5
